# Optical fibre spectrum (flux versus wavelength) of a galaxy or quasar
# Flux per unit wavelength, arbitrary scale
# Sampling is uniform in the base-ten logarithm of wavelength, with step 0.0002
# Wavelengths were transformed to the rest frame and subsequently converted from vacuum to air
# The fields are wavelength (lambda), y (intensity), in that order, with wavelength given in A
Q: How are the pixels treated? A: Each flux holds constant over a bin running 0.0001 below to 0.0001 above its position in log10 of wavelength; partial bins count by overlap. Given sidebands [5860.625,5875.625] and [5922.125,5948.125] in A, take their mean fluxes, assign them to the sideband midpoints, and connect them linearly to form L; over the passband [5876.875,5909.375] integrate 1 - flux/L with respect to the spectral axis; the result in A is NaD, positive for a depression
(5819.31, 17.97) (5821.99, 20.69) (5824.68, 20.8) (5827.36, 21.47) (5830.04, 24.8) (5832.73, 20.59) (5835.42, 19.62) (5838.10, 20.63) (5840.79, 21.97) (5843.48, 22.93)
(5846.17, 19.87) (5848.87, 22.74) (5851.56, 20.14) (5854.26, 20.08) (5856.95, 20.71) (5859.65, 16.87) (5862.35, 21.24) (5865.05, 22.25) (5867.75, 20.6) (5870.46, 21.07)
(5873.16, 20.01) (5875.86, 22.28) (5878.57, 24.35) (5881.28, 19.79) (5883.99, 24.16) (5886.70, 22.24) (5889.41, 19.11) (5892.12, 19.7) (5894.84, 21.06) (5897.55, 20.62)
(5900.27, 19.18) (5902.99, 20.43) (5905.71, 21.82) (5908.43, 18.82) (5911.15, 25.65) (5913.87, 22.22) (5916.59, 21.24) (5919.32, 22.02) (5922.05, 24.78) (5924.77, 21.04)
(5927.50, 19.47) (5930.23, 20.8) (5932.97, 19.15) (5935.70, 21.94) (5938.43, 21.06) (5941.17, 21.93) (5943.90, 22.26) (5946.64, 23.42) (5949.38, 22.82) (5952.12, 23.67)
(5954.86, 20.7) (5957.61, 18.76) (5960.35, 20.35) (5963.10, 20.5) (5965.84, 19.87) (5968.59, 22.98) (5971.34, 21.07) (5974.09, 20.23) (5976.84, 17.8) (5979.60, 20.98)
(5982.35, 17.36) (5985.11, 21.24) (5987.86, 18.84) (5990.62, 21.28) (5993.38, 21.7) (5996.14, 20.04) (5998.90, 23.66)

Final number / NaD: 0.3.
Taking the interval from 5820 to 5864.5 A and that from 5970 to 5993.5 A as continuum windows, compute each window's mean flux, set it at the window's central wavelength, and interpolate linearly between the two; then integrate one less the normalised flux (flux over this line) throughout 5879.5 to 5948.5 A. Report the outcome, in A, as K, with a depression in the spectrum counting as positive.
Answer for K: -3.2 A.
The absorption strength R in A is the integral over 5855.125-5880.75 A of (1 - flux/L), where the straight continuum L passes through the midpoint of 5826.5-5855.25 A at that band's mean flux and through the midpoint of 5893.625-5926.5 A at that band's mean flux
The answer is 0.54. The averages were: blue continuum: 21.4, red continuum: 21.6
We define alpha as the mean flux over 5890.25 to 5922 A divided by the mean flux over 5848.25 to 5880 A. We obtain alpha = 1.0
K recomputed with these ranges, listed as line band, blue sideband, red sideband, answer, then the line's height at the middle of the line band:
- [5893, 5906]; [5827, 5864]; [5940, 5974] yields 0.4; 21.2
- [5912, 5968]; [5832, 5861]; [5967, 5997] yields -2.9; 20.4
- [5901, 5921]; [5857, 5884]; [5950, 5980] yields -0.8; 20.9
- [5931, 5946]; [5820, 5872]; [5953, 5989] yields -0.8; 20.3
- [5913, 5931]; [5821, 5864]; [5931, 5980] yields -0.5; 21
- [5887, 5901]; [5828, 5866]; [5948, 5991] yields 0.5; 20.8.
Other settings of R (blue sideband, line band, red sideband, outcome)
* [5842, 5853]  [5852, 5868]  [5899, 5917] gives 0.8 A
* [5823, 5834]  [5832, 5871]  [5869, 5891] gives 1.8 A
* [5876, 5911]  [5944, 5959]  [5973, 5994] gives -1.2 A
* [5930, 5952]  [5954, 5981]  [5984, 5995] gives 1.2 A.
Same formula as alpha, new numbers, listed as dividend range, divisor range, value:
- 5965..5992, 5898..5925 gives 0.93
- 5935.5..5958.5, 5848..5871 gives 1.06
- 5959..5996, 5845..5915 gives 0.97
